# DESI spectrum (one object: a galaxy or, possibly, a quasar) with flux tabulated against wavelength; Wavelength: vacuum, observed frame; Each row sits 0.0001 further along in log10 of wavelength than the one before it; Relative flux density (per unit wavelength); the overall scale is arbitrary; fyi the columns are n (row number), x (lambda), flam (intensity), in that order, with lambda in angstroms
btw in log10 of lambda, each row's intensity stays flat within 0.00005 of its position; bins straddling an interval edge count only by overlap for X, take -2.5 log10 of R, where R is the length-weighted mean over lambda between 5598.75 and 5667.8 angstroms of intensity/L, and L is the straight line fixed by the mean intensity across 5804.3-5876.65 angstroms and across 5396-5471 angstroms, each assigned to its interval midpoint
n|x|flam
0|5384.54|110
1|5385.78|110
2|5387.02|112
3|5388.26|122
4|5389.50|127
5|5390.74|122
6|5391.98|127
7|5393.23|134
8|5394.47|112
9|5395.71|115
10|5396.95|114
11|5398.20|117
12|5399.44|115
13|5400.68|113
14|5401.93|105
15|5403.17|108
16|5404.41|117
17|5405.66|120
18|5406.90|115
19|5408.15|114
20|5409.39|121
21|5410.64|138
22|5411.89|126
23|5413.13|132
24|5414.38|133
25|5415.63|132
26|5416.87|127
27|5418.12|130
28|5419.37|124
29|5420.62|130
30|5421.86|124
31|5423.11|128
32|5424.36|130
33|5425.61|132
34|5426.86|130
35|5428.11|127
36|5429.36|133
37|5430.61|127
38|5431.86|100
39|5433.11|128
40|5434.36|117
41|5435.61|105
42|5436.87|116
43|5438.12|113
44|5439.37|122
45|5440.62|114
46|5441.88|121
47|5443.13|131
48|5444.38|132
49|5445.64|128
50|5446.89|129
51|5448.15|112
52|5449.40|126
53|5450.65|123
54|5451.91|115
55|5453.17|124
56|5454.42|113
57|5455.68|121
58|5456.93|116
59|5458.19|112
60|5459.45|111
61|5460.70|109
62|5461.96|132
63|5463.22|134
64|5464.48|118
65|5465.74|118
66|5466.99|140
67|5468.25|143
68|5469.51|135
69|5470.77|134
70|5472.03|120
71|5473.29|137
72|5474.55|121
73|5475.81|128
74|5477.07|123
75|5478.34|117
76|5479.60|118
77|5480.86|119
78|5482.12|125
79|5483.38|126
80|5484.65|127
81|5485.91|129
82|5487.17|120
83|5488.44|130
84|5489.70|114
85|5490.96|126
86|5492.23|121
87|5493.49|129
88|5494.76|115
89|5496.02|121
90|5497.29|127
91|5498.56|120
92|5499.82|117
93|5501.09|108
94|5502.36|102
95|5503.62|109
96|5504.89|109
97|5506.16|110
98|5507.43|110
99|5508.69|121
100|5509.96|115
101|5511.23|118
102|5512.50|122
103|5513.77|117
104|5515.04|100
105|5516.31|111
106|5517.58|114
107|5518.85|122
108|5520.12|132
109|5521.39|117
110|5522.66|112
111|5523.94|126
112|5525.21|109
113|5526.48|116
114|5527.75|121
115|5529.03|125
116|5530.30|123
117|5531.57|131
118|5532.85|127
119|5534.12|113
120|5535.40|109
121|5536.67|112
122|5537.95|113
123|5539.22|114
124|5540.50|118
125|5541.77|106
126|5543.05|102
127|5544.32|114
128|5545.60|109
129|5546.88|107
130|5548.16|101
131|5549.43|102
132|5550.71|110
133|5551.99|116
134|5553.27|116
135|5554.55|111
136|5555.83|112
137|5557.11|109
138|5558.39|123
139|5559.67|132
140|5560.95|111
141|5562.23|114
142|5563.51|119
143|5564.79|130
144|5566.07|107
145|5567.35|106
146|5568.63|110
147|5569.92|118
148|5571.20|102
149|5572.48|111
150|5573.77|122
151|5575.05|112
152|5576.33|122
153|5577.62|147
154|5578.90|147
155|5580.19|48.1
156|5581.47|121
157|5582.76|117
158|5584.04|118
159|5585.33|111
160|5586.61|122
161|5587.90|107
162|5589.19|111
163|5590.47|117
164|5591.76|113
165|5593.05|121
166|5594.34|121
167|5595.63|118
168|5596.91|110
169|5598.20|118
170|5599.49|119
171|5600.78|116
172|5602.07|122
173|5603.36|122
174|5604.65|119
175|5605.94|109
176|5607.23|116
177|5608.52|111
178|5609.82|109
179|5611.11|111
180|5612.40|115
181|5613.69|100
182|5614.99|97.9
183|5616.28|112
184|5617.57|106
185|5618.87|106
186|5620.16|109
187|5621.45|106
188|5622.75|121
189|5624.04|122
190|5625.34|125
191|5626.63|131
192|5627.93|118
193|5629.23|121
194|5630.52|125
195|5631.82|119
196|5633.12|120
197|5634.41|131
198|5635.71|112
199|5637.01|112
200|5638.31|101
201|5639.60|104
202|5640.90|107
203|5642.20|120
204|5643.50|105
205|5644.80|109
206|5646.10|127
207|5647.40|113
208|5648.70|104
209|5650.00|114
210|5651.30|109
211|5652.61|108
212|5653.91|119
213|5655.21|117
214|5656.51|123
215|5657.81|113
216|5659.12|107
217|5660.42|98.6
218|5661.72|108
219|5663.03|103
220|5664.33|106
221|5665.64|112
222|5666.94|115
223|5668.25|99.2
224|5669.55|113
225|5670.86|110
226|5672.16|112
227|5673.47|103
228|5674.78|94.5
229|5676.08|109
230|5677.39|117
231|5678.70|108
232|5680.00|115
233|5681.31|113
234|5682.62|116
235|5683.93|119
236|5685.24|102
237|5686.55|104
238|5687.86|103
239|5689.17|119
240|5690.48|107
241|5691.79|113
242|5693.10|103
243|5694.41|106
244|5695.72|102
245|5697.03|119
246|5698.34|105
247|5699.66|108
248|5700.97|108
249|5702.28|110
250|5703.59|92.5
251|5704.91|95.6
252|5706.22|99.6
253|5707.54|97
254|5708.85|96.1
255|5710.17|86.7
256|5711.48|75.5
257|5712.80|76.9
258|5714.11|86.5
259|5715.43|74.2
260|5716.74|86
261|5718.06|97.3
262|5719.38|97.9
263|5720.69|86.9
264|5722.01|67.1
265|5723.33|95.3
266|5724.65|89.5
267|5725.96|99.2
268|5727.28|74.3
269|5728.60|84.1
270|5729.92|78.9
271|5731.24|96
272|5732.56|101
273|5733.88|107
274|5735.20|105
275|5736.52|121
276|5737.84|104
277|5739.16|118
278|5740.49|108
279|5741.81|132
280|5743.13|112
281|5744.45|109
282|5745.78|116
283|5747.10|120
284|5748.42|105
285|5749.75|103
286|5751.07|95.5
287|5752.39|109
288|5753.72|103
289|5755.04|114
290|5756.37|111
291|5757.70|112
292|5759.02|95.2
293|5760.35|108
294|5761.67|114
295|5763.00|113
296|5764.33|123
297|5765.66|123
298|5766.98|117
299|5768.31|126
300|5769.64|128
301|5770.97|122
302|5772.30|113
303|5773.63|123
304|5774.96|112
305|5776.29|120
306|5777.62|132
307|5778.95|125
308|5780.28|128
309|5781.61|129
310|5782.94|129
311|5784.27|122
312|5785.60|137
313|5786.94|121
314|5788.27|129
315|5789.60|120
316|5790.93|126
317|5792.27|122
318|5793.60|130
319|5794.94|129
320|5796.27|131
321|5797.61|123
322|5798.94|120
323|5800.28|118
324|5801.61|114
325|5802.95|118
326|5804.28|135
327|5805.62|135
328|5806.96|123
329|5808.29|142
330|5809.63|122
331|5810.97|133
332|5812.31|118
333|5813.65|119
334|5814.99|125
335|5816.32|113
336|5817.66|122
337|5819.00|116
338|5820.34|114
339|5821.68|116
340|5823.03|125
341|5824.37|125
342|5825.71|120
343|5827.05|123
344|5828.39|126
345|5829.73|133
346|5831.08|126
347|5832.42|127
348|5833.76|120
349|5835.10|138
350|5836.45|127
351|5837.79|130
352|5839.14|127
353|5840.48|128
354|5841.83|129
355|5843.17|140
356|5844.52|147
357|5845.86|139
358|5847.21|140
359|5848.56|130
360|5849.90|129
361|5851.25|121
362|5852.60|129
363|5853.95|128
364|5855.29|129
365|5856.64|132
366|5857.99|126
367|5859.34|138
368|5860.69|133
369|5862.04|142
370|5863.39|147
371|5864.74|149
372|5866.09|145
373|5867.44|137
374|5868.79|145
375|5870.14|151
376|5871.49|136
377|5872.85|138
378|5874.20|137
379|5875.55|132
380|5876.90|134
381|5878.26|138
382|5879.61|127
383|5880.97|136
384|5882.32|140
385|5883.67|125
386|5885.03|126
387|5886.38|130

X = 0.12 mag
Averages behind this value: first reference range 122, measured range 113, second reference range 131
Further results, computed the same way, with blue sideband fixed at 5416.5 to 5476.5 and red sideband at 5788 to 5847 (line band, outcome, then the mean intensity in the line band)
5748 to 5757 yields 0.187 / 106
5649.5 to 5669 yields 0.139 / 110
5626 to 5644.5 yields 0.081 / 116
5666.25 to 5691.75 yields 0.145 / 110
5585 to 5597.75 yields 0.085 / 115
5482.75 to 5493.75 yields -0.005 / 125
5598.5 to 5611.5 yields 0.083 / 116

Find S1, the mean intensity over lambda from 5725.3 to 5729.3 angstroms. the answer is 85.9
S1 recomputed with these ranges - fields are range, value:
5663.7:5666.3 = 109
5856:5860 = 132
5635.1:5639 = 108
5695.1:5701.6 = 108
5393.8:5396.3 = 114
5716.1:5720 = 93.6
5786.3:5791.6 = 124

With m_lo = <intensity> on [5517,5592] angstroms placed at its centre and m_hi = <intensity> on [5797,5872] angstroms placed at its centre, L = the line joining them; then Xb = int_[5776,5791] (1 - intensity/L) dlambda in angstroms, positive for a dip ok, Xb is 0.0 angstroms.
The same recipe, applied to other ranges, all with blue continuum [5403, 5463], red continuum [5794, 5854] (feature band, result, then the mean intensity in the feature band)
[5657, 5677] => 2.8 angstroms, 107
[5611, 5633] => 1.7 angstroms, 115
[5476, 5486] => 0.0 angstroms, 123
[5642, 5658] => 1.4 angstroms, 114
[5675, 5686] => 1.2 angstroms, 112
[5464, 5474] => -0.6 angstroms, 131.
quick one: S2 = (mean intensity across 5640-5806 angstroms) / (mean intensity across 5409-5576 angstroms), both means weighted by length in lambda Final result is 0.92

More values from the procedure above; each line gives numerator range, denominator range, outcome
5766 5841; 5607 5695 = 1.12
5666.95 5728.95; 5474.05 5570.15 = 0.86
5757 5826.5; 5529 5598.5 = 1.07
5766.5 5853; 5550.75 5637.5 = 1.09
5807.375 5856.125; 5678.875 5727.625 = 1.29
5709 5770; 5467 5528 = 0.85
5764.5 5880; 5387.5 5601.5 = 1.08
